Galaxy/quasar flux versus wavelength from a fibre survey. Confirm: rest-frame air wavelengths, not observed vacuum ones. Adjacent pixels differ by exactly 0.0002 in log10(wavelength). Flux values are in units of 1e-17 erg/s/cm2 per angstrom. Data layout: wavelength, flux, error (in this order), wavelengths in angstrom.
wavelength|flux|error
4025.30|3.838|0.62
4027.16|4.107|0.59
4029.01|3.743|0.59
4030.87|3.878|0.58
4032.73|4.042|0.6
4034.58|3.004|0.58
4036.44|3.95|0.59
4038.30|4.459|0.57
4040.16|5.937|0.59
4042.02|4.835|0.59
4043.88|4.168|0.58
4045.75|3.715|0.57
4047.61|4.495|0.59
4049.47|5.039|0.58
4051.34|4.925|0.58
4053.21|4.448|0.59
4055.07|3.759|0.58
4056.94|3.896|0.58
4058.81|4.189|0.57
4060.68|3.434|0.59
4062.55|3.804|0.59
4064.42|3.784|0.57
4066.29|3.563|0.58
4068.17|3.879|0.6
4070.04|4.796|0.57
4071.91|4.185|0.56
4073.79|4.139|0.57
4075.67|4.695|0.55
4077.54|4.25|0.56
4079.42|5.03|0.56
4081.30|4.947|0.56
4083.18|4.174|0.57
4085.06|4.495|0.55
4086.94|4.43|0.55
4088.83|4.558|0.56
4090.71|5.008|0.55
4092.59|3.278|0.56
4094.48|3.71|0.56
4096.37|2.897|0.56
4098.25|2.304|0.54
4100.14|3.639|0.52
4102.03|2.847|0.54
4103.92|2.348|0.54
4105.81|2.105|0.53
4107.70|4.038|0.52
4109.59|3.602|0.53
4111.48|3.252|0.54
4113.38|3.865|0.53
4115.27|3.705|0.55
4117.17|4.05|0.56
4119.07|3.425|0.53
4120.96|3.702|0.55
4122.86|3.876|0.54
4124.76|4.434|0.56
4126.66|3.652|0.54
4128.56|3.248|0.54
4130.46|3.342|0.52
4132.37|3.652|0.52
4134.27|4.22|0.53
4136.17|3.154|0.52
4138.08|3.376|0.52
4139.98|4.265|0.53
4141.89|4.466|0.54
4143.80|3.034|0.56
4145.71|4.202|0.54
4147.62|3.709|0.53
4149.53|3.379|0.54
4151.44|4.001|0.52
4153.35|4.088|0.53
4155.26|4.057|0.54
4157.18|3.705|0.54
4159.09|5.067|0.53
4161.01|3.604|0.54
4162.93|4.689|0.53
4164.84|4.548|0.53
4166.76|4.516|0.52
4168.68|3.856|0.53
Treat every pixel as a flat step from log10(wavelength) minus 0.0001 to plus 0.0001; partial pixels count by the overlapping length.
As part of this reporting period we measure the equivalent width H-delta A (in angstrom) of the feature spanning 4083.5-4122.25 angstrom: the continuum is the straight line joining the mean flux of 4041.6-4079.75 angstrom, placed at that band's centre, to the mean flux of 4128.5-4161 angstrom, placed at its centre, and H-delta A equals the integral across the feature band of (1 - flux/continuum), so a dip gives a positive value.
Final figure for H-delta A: 4.3 angstrom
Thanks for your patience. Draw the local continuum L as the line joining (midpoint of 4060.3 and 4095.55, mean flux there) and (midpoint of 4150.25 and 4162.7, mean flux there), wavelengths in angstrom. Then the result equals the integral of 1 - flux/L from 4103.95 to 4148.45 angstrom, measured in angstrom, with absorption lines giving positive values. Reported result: 5.48 angstrom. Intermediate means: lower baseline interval 4.23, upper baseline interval 4.11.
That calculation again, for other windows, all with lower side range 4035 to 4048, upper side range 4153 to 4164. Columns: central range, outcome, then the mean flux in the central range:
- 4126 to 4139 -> 2.28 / 3.52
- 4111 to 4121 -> 1.43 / 3.68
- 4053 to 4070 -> 2.02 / 3.89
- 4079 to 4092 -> -0.75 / 4.61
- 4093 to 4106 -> 4.31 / 2.89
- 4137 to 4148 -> 1.05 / 3.84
